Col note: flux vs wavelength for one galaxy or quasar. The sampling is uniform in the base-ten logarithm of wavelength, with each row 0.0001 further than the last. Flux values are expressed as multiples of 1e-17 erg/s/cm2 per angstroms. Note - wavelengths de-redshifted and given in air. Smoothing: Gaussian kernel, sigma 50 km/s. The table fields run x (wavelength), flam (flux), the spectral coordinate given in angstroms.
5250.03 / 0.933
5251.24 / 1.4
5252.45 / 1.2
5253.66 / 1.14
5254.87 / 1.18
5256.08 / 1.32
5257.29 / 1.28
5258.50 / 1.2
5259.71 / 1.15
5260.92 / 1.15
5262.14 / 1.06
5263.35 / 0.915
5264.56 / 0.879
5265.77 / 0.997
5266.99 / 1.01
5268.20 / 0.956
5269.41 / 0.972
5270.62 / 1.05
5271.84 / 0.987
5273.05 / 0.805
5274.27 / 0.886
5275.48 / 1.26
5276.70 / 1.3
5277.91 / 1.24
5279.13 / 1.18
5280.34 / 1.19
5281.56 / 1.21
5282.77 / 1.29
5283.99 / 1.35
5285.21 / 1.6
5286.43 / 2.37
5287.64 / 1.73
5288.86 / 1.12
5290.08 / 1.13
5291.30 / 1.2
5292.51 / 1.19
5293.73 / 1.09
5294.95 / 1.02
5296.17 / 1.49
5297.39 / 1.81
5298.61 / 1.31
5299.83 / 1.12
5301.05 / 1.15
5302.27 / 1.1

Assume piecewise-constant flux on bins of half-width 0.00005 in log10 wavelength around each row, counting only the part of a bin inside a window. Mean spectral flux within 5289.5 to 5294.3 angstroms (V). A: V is 1.15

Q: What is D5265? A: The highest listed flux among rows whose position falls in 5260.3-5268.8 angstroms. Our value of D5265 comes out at 1.15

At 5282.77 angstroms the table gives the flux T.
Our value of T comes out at 1.29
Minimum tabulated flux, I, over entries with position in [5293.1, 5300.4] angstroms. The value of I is 1.02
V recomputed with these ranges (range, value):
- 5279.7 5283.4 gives 1.23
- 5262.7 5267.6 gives 0.952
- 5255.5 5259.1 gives 1.27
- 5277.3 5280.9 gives 1.21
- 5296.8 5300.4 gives 1.41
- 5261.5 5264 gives 0.985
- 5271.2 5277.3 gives 1.05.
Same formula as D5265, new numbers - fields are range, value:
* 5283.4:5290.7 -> 2.37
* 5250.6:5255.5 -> 1.4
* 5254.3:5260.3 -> 1.32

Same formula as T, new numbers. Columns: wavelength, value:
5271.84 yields 0.987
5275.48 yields 1.26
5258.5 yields 1.2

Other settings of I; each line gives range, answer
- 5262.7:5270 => 0.879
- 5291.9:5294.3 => 1.09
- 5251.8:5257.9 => 1.14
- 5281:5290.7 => 1.12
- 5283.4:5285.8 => 1.35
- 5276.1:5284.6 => 1.18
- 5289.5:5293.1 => 1.13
